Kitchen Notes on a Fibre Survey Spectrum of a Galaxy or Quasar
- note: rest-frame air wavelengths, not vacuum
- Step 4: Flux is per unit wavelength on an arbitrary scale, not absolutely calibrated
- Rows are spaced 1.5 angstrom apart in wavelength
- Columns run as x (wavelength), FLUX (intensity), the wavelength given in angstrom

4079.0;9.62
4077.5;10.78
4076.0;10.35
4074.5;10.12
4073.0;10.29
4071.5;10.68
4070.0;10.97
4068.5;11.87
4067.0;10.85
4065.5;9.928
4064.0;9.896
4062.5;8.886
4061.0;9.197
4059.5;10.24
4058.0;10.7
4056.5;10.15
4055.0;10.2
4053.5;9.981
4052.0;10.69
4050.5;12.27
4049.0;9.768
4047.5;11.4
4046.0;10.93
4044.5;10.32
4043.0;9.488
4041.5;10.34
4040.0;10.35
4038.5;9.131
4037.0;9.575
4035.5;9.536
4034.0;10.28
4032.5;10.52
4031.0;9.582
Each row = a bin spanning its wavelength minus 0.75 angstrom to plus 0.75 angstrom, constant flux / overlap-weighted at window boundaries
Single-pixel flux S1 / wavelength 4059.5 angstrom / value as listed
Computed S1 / 10.24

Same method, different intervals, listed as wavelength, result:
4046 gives 10.93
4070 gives 10.97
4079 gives 9.62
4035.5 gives 9.536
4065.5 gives 9.928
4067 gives 10.85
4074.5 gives 10.12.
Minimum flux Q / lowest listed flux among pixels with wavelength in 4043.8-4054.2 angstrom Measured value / 9.768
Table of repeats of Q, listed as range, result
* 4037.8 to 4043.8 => 9.131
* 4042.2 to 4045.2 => 9.488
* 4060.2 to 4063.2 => 8.886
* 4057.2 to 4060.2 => 10.24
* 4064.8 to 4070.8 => 9.928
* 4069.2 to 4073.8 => 10.29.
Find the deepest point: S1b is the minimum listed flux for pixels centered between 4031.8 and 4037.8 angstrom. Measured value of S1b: 9.536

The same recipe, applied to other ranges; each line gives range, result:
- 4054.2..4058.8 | 10.15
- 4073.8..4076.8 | 10.12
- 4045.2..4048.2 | 10.93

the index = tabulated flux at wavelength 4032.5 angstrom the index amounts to 10.52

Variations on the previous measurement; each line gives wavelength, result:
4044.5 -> 10.32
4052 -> 10.69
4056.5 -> 10.15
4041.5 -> 10.34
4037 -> 9.575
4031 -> 9.582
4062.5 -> 8.886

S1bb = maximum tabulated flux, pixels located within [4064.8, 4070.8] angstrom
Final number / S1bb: 11.87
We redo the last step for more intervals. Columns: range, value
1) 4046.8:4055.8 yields 12.27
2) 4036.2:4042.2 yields 10.35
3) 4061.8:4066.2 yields 9.928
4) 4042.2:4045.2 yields 10.32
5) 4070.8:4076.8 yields 10.68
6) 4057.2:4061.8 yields 10.7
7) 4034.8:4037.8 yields 9.575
